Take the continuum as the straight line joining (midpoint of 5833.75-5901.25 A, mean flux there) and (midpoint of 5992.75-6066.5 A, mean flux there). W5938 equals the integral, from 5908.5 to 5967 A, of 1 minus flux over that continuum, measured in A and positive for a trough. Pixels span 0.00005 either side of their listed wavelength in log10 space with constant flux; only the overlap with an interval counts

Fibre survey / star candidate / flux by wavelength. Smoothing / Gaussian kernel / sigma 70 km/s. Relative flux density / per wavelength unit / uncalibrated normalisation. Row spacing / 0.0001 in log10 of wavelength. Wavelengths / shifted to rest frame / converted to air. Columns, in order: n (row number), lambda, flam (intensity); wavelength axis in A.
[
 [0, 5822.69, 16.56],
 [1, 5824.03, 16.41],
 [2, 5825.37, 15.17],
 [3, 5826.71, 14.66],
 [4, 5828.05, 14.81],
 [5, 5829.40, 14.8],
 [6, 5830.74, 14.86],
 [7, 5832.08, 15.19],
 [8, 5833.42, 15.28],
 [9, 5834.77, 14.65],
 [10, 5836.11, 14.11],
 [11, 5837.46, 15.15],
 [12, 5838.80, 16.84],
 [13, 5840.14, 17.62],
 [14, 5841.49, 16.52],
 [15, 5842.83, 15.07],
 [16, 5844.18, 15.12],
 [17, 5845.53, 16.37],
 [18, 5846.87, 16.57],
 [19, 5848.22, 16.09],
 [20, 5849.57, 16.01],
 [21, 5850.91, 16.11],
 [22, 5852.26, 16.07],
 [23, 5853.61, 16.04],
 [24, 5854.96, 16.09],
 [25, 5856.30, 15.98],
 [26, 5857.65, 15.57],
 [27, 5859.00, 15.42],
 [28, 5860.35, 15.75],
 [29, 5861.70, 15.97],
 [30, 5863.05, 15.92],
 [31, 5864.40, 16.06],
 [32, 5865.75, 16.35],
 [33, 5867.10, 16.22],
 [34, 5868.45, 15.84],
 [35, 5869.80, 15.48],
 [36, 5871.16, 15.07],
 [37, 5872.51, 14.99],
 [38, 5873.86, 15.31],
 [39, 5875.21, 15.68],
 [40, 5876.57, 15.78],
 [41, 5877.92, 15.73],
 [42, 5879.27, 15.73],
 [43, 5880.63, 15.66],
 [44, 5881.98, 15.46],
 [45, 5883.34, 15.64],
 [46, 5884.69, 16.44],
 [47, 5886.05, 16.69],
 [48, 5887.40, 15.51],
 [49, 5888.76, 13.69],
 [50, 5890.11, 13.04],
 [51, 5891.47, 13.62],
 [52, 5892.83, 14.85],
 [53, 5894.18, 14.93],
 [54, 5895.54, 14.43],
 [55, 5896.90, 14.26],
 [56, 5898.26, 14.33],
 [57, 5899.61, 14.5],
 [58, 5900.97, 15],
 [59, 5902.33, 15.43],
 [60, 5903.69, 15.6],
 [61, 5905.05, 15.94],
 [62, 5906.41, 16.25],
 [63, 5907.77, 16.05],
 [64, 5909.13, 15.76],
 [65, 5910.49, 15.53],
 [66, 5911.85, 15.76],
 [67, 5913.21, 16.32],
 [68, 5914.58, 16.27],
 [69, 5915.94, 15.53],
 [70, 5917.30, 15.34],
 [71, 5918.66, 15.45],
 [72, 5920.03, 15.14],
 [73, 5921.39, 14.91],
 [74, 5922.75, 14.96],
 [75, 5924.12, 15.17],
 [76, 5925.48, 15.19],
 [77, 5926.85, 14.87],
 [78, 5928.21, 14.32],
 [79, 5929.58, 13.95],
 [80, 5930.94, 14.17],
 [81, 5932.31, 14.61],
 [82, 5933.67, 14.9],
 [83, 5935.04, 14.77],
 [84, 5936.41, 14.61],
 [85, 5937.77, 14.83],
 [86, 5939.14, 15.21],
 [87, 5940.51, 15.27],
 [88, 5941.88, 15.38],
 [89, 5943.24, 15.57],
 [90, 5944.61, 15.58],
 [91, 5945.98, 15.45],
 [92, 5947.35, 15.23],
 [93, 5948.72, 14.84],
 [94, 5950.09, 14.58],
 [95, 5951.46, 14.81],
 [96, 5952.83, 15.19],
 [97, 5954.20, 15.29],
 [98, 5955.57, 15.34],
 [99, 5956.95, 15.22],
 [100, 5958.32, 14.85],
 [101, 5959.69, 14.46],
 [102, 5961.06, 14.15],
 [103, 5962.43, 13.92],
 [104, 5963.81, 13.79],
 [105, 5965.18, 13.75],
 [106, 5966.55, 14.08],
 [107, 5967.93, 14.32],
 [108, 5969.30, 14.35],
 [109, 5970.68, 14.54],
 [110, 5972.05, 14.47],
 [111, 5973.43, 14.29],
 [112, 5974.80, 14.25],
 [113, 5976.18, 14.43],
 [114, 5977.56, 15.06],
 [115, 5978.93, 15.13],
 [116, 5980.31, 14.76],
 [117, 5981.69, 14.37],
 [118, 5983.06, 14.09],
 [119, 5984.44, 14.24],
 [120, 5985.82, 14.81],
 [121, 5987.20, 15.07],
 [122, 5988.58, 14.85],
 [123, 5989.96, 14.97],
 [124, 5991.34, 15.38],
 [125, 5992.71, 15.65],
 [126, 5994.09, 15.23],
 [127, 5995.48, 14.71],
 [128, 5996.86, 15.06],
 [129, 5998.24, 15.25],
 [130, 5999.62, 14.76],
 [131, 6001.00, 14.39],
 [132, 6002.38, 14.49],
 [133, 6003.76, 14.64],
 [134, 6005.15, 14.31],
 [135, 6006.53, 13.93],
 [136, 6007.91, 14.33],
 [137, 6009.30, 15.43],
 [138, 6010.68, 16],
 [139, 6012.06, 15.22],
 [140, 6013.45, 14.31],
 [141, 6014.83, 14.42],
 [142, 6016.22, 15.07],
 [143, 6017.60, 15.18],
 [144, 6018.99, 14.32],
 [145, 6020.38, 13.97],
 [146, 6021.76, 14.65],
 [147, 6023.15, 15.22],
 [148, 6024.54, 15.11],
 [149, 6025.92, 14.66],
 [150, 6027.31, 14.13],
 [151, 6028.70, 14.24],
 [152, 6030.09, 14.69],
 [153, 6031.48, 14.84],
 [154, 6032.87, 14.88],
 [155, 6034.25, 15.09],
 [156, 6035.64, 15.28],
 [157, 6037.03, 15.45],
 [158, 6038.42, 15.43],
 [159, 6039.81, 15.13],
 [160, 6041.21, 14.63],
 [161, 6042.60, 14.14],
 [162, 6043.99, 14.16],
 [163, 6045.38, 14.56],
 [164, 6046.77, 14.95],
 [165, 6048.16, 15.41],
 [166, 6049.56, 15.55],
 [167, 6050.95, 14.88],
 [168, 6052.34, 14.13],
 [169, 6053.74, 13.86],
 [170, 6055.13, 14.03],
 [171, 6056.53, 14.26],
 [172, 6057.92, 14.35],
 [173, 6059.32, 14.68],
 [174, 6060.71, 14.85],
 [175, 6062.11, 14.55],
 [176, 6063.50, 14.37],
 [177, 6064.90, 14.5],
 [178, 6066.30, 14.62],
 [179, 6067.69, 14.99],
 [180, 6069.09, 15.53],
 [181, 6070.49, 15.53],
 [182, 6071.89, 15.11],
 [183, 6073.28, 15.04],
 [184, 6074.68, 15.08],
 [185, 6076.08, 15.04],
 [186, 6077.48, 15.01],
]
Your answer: 0.71 A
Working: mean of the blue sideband 15.5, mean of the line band 15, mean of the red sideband 14.7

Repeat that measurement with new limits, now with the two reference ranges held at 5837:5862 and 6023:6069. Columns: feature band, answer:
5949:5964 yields 0.6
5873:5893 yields 0.7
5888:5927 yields 1.3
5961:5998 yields 1.4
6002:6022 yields 0.3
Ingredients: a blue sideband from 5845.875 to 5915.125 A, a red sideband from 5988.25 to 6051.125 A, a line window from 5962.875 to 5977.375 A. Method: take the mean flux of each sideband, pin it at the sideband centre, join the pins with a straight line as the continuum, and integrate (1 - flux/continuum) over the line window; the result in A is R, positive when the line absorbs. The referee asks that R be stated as 0.8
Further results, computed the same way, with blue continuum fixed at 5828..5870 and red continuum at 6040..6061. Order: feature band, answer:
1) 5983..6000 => -0.1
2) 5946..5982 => 1.1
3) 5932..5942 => 0.2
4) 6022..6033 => 0.0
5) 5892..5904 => 0.5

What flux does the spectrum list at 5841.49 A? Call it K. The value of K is 16.52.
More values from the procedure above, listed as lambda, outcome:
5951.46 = 14.81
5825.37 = 15.17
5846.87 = 16.57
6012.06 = 15.22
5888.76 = 13.69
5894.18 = 14.93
